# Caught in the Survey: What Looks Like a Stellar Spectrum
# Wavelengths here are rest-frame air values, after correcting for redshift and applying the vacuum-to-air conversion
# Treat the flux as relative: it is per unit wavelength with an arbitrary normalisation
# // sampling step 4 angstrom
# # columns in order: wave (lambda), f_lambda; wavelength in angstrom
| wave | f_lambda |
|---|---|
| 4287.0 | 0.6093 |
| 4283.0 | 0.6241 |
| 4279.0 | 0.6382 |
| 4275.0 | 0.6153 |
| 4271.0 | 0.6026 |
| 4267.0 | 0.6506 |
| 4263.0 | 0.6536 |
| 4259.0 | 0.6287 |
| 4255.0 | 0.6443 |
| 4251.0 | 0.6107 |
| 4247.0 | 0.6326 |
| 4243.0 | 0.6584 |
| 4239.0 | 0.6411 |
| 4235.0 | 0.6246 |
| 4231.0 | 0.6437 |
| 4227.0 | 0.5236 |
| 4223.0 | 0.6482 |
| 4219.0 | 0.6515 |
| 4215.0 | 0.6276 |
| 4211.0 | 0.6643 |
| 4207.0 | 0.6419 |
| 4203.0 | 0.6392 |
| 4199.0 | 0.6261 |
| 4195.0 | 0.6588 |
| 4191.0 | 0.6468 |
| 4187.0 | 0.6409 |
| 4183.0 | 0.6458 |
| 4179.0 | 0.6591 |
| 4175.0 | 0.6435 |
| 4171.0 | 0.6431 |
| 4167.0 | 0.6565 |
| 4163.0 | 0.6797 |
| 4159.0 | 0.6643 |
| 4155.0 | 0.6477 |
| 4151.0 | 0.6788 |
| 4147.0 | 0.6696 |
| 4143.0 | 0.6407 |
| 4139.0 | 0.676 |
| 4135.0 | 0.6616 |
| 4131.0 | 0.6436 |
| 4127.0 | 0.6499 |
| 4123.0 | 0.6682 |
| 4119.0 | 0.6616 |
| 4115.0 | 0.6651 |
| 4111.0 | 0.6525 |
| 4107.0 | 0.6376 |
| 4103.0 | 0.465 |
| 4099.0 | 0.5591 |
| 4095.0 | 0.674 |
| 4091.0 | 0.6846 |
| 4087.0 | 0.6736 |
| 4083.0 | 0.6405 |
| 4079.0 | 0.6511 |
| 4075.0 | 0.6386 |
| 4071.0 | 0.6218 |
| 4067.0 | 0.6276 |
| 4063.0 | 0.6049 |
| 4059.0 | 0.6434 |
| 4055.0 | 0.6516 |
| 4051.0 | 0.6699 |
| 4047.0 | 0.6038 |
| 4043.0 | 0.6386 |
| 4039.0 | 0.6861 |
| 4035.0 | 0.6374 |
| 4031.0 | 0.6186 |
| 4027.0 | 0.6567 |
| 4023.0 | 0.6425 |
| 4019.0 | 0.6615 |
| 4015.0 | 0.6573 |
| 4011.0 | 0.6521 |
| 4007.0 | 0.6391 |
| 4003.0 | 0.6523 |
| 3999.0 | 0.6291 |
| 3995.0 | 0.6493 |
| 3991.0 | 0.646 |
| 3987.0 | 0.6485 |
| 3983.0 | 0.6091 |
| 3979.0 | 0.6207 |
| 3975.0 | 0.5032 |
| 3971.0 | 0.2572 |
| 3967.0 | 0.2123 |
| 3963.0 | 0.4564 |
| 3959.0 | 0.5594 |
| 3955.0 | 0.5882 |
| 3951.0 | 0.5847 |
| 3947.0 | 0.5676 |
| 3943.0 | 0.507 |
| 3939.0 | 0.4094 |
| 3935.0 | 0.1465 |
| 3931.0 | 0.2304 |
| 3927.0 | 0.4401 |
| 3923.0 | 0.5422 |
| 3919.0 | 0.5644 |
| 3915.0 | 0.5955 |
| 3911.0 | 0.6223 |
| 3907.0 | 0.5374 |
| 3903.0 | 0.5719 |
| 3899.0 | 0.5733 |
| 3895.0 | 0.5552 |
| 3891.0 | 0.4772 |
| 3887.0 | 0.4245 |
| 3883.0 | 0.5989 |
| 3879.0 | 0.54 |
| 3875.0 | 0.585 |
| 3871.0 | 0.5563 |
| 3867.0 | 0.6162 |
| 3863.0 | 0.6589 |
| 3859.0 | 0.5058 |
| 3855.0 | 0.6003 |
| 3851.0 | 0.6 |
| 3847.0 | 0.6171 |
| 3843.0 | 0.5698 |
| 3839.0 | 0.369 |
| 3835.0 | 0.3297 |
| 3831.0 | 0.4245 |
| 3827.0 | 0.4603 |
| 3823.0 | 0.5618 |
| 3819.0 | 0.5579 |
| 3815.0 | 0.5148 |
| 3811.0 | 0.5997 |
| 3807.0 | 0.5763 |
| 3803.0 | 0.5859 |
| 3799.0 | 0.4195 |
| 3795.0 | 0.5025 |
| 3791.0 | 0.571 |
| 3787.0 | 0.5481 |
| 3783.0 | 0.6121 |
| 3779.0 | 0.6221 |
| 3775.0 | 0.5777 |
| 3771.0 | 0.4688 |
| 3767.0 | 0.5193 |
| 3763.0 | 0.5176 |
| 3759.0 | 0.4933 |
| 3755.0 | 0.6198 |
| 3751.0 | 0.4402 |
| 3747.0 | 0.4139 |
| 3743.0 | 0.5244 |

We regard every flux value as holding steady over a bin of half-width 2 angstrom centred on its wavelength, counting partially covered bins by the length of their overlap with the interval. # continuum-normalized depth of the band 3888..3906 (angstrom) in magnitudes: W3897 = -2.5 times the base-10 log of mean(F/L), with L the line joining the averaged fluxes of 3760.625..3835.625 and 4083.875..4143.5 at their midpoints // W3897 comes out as 0.05 mag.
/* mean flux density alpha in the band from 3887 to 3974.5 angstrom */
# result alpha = 0.475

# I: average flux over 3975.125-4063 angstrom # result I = 0.64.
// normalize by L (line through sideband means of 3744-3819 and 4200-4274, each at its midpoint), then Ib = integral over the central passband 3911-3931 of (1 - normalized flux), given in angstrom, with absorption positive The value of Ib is 1.8 angstrom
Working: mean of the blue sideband 0.534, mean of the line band 0.514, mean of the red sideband 0.632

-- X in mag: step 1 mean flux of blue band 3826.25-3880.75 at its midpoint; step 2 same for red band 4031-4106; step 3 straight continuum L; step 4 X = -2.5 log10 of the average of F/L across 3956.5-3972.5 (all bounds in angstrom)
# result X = 0.46 mag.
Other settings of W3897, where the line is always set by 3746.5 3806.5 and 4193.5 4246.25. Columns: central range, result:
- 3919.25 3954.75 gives 0.27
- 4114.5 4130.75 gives -0.08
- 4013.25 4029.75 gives -0.11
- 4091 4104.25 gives 0.03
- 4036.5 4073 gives -0.08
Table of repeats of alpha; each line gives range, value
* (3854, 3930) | 0.551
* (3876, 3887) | 0.545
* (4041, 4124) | 0.635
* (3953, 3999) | 0.527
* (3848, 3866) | 0.594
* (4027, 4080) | 0.638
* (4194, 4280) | 0.633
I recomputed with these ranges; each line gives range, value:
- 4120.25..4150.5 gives 0.66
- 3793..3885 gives 0.537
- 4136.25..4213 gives 0.654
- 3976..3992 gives 0.622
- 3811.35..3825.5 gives 0.548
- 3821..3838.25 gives 0.439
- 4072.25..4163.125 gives 0.646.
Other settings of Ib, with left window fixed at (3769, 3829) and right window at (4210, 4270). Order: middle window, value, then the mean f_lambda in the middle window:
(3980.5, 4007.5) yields -2.54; 0.639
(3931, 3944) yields 5.66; 0.323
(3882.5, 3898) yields 1.48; 0.51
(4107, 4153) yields -3.68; 0.66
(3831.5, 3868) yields 1.42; 0.534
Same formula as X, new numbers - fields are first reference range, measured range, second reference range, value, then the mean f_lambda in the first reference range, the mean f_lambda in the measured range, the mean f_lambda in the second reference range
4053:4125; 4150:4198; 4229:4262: -0.03 mag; 0.634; 0.654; 0.636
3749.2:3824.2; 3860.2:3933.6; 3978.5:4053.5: 0.11 mag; 0.543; 0.535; 0.644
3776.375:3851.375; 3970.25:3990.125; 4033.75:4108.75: 0.08 mag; 0.527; 0.551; 0.632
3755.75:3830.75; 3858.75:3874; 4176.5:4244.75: -0.07 mag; 0.538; 0.593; 0.638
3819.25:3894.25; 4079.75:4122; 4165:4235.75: -0.05 mag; 0.529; 0.633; 0.638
